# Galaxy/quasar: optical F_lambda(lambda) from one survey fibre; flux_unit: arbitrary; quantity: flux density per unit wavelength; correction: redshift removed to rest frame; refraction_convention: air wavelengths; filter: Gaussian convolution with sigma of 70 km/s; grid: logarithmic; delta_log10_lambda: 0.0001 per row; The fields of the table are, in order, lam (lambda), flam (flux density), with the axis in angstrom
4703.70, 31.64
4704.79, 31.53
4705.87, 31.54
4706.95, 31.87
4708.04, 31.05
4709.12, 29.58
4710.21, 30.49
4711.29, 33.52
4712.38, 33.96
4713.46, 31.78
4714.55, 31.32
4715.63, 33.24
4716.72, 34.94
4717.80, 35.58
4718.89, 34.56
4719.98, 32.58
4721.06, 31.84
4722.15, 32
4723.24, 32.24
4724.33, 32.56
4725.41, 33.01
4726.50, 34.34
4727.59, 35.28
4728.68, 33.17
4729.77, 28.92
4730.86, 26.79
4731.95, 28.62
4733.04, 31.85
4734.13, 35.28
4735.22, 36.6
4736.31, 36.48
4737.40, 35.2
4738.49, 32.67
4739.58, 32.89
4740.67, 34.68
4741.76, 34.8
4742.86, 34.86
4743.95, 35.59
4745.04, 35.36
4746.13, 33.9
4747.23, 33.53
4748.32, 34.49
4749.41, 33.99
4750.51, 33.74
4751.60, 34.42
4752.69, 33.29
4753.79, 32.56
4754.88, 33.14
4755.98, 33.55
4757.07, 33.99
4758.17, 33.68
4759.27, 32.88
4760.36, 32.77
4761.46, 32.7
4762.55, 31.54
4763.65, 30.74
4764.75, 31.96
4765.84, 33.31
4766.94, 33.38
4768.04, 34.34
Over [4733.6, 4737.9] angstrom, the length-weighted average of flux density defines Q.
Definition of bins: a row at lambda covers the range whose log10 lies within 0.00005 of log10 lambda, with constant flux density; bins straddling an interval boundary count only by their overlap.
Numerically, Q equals 35.9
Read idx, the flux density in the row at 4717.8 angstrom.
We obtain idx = 35.58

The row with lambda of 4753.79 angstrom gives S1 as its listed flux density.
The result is 32.56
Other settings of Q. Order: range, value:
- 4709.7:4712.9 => 32.7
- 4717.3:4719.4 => 35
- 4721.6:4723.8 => 32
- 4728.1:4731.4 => 29.7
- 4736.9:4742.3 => 34.1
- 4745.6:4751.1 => 33.9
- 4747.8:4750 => 34.2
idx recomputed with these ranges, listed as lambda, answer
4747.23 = 33.53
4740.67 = 34.68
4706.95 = 31.87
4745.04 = 35.36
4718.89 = 34.56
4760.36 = 32.77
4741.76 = 34.8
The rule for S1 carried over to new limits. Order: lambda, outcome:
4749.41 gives 33.99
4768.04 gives 34.34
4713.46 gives 31.78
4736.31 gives 36.48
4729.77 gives 28.92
